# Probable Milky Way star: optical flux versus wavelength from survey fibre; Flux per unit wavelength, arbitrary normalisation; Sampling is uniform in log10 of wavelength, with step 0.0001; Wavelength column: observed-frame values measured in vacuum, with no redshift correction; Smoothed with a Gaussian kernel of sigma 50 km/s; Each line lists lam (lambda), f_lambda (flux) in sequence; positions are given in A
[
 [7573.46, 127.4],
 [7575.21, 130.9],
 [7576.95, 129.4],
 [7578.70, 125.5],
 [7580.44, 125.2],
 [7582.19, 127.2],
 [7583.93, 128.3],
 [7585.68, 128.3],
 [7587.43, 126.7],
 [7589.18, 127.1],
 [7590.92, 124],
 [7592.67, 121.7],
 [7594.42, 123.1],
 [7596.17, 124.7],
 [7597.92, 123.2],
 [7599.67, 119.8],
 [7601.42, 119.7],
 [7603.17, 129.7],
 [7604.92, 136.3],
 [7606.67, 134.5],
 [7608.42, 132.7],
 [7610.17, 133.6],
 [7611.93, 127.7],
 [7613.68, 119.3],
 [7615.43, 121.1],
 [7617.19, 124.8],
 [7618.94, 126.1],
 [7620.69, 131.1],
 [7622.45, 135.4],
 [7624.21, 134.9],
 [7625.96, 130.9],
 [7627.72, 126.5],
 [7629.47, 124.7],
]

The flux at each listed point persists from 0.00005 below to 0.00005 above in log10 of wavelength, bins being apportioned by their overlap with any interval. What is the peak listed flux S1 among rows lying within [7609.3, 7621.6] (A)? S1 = 133.6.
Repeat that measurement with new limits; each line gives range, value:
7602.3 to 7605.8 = 136.3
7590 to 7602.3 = 124.7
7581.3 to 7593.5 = 128.3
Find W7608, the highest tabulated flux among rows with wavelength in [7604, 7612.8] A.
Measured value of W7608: 136.3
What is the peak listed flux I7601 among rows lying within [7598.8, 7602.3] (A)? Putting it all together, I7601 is 119.8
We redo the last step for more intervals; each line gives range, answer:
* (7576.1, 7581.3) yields 129.4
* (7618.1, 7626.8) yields 135.4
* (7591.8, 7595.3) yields 123.1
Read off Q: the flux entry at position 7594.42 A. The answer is 123.1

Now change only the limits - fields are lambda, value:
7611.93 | 127.7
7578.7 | 125.5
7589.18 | 127.1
